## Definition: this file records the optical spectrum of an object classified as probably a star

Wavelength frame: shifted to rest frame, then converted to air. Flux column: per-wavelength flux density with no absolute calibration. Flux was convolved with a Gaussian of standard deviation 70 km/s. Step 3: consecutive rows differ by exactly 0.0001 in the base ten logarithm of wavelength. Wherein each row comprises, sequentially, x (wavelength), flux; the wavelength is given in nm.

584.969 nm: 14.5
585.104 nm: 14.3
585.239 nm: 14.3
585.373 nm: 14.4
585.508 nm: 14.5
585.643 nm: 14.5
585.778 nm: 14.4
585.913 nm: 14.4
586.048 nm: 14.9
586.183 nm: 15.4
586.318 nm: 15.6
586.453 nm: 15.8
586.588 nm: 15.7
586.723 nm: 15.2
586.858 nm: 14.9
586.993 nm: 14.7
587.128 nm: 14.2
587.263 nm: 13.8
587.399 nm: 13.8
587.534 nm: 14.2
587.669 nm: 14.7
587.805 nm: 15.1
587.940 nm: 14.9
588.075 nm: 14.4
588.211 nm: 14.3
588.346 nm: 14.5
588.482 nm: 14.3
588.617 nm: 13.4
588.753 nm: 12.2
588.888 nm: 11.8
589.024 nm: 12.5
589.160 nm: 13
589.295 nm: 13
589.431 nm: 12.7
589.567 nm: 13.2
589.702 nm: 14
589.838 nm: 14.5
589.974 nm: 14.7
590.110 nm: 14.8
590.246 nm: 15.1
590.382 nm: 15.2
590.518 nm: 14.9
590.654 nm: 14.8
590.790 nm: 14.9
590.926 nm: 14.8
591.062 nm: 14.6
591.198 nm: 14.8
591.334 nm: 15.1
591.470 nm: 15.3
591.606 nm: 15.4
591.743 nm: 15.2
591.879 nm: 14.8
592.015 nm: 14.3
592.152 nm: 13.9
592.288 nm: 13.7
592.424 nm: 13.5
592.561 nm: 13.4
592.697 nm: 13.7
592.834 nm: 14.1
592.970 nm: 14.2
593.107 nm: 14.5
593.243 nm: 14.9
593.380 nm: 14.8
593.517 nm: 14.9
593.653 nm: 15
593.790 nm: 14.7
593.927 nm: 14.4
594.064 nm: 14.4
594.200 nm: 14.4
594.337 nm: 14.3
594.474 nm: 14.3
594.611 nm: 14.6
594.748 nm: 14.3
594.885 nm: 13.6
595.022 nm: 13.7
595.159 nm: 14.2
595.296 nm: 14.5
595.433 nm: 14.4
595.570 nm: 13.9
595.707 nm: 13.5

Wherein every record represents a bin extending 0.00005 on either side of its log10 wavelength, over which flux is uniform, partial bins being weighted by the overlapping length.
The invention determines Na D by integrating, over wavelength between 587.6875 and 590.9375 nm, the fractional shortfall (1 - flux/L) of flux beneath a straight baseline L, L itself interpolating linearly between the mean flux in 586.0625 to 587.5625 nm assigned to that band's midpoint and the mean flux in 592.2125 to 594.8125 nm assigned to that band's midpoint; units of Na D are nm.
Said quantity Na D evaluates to 0.14 nm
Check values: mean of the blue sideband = 14.9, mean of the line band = 14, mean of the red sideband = 14.3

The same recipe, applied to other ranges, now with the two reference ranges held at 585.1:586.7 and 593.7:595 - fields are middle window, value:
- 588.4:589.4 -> 0.121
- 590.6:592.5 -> -0.018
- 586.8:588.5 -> 0.036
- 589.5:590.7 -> 0.002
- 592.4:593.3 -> 0.022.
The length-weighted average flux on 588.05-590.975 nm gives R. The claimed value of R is 13.9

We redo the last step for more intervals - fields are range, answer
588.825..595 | 14.3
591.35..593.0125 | 14.3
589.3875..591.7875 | 14.7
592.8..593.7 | 14.6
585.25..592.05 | 14.4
